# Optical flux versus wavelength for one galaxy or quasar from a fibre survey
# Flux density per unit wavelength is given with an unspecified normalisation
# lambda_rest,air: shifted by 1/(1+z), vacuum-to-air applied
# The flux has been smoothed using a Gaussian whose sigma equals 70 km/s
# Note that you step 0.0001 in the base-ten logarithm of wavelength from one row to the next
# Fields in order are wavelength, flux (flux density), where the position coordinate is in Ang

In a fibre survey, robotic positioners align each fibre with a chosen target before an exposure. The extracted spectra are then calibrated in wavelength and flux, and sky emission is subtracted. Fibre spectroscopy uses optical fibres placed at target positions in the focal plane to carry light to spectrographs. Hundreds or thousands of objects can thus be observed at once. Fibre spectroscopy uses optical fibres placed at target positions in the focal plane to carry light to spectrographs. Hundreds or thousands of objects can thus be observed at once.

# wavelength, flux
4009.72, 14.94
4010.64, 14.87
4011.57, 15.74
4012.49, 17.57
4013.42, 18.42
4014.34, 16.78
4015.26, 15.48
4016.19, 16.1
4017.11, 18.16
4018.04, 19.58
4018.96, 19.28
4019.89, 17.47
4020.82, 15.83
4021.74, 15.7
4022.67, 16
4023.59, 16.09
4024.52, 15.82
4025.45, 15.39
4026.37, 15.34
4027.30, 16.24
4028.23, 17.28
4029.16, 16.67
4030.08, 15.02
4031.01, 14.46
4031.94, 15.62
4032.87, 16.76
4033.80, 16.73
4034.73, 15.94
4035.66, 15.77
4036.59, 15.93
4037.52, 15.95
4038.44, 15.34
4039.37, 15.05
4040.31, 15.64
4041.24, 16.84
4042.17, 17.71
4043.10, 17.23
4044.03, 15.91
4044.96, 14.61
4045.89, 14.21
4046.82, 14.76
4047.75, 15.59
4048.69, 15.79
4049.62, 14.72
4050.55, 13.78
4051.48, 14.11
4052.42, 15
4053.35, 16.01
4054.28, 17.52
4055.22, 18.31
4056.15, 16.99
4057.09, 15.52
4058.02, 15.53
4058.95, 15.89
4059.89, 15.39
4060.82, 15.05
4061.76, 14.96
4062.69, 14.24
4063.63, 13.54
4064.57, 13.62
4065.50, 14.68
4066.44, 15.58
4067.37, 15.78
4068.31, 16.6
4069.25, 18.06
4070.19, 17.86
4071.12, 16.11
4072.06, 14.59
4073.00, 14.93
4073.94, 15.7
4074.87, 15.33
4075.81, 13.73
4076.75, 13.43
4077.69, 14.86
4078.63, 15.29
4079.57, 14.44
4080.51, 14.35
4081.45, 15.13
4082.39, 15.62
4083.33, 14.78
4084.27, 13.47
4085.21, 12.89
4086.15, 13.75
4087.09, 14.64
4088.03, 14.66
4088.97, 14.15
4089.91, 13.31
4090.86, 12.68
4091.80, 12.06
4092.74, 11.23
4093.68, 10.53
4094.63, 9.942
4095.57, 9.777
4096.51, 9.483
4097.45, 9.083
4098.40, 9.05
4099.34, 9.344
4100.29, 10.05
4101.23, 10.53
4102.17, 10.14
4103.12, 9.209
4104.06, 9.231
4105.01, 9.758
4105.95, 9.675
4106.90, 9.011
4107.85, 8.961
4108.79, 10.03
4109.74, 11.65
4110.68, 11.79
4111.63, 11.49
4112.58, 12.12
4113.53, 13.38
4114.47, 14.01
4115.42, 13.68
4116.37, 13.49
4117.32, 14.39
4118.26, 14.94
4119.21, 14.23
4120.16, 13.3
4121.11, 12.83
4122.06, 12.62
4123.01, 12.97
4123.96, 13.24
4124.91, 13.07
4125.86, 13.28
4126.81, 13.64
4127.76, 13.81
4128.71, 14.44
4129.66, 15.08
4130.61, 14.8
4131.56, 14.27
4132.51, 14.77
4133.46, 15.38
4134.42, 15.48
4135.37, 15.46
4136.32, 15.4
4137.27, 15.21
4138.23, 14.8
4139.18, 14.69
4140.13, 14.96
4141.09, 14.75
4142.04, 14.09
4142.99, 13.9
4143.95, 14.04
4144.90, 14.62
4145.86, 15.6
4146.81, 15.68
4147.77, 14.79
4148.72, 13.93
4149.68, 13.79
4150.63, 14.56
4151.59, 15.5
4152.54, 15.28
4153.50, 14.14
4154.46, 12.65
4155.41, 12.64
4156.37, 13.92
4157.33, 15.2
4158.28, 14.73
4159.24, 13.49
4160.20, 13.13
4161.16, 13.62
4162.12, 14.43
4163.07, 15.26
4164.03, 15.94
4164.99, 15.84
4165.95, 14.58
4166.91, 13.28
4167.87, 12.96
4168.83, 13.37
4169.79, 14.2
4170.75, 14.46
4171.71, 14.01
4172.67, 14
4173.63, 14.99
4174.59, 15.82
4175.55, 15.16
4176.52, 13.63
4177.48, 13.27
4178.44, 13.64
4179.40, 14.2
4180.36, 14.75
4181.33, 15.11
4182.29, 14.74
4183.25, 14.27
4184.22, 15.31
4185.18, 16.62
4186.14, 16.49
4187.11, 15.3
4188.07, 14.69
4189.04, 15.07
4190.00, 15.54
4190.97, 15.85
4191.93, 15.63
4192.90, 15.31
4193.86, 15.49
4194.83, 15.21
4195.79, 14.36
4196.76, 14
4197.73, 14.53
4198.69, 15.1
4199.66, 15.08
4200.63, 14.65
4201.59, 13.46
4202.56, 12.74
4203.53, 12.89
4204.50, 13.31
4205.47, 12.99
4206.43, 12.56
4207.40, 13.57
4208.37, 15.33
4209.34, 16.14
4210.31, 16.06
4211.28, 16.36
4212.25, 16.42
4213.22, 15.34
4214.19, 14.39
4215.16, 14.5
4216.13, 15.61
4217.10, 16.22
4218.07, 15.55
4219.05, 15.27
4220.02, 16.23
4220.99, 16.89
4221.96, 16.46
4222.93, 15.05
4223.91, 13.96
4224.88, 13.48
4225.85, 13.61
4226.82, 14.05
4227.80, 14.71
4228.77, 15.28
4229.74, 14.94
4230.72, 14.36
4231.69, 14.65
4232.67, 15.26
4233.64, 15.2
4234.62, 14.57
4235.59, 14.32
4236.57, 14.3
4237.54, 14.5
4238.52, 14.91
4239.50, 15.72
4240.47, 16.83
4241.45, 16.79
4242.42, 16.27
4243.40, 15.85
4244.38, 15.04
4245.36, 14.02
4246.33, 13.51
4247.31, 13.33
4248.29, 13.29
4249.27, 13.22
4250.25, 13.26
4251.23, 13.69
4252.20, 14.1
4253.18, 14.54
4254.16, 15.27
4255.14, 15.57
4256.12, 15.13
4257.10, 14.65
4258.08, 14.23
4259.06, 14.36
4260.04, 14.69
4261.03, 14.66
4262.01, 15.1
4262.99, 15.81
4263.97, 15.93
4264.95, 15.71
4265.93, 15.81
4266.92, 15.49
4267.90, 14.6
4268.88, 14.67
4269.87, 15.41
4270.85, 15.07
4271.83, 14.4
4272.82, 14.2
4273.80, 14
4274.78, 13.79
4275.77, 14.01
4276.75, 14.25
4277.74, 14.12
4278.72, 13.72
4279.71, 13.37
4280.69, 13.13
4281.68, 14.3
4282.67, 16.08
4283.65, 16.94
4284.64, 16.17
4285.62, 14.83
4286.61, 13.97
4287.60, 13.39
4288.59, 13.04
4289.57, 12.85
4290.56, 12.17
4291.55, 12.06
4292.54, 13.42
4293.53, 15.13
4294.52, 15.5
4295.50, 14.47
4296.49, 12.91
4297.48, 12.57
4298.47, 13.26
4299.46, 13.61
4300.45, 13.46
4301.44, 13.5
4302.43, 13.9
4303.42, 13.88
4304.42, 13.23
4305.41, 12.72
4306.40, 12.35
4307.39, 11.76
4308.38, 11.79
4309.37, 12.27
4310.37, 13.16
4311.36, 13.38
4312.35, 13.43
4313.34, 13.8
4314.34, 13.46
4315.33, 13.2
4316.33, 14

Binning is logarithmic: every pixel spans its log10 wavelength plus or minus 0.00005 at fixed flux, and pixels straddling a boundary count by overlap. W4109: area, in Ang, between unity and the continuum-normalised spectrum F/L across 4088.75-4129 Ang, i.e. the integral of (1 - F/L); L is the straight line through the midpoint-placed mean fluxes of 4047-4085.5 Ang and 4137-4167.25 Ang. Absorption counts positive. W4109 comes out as 8.4 Ang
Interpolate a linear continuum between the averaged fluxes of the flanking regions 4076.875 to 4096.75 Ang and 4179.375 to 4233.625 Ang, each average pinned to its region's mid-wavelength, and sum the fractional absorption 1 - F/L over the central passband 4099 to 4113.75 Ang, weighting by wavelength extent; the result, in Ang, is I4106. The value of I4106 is 3.4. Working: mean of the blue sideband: 13.2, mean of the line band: 10.4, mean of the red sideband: 14.9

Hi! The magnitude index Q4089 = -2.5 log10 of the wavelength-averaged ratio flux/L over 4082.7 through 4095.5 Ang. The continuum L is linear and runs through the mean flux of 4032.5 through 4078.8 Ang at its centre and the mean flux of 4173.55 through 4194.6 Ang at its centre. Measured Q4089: 0.198 mag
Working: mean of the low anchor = 15.6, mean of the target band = 12.9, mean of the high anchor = 15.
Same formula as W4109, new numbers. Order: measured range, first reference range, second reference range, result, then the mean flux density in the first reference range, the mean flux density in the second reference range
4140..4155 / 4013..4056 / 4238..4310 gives 0.7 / 16.1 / 14.3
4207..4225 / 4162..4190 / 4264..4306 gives -1.2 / 14.7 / 14.1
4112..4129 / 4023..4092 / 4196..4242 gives 1.8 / 15.3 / 14.9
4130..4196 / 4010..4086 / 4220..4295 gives 1.9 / 15.7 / 14.6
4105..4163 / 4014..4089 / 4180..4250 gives 5.8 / 15.6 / 14.9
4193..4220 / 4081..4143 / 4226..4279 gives -1.3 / 12.8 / 14.7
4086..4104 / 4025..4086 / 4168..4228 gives 4.9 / 15.5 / 14.8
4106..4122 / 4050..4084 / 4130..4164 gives 2.7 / 15.3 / 14.6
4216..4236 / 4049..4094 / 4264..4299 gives -0.8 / 14.8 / 14.3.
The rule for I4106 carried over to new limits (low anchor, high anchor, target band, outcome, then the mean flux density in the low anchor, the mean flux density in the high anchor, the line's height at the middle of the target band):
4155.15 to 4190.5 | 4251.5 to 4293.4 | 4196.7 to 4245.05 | -1.3 Ang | 14.5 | 14.5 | 14.5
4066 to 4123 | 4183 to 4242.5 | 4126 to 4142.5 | -1.4 Ang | 12.9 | 15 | 13.6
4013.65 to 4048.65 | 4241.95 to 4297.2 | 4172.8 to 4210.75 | 0.8 Ang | 16.2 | 14.4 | 15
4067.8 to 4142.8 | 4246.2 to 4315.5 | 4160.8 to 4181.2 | -1.3 Ang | 13.2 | 14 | 13.5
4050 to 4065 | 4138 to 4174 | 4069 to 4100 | 3.5 Ang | 15.3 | 14.4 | 15.1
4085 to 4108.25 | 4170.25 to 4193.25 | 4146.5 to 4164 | -0.8 Ang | 10.9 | 14.9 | 13.7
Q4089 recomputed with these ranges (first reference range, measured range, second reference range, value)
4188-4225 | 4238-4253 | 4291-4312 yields -0.031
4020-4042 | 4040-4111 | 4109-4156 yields 0.106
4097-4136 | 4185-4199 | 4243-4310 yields -0.156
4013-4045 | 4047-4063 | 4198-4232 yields 0.041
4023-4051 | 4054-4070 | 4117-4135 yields -0.032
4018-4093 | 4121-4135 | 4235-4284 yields 0.084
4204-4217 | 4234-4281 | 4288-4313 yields -0.051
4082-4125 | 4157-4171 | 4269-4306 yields -0.136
